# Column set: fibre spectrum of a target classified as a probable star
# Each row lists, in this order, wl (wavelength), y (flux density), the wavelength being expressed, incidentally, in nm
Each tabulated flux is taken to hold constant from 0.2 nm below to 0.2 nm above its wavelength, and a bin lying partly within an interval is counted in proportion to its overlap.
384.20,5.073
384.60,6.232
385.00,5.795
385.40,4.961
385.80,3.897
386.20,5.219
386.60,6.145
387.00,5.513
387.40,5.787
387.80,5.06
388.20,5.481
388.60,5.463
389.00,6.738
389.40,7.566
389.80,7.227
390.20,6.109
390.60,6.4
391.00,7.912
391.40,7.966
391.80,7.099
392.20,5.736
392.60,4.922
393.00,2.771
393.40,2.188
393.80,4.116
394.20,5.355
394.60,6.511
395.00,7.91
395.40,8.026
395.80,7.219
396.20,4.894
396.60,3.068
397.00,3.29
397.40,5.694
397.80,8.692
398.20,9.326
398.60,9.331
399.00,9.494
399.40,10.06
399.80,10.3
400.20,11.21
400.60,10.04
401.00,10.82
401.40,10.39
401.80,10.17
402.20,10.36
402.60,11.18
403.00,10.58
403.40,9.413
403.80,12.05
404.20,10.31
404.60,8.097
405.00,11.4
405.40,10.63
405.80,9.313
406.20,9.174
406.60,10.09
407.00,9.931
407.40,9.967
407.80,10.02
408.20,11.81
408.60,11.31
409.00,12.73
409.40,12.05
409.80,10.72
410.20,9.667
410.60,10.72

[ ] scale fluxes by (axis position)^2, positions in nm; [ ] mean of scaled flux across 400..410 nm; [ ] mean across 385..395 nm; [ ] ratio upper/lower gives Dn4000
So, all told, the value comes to 1.99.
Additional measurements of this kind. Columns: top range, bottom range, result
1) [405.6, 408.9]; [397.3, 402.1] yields 1.10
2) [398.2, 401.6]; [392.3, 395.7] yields 1.97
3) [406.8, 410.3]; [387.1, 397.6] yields 2.05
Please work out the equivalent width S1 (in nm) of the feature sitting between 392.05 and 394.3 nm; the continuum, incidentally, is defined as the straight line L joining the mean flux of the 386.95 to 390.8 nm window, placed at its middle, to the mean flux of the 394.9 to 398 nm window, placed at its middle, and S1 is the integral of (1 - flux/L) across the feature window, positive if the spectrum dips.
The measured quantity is 0.738 nm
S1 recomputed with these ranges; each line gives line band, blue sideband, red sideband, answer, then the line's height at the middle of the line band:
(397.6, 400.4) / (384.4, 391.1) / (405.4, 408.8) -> -0.441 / 8.43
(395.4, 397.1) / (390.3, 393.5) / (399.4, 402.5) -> 0.605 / 8.02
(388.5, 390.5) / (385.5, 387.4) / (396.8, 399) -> -0.285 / 5.84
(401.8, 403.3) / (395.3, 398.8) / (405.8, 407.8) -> -0.390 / 8.37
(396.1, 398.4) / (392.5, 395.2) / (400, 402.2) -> 0.532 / 7.49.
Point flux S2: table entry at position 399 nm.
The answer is 9.494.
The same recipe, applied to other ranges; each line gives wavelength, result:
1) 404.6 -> 8.097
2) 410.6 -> 10.72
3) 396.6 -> 3.068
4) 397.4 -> 5.694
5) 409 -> 12.73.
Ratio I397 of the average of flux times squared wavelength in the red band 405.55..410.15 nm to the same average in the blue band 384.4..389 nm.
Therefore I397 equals 2.16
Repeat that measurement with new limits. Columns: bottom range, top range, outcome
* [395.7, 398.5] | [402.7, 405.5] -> 1.76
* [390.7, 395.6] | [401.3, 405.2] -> 1.86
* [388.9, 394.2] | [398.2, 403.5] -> 1.83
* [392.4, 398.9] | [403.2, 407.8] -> 1.79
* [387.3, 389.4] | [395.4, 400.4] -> 1.38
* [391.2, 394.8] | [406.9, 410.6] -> 2.28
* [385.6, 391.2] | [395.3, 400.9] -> 1.39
